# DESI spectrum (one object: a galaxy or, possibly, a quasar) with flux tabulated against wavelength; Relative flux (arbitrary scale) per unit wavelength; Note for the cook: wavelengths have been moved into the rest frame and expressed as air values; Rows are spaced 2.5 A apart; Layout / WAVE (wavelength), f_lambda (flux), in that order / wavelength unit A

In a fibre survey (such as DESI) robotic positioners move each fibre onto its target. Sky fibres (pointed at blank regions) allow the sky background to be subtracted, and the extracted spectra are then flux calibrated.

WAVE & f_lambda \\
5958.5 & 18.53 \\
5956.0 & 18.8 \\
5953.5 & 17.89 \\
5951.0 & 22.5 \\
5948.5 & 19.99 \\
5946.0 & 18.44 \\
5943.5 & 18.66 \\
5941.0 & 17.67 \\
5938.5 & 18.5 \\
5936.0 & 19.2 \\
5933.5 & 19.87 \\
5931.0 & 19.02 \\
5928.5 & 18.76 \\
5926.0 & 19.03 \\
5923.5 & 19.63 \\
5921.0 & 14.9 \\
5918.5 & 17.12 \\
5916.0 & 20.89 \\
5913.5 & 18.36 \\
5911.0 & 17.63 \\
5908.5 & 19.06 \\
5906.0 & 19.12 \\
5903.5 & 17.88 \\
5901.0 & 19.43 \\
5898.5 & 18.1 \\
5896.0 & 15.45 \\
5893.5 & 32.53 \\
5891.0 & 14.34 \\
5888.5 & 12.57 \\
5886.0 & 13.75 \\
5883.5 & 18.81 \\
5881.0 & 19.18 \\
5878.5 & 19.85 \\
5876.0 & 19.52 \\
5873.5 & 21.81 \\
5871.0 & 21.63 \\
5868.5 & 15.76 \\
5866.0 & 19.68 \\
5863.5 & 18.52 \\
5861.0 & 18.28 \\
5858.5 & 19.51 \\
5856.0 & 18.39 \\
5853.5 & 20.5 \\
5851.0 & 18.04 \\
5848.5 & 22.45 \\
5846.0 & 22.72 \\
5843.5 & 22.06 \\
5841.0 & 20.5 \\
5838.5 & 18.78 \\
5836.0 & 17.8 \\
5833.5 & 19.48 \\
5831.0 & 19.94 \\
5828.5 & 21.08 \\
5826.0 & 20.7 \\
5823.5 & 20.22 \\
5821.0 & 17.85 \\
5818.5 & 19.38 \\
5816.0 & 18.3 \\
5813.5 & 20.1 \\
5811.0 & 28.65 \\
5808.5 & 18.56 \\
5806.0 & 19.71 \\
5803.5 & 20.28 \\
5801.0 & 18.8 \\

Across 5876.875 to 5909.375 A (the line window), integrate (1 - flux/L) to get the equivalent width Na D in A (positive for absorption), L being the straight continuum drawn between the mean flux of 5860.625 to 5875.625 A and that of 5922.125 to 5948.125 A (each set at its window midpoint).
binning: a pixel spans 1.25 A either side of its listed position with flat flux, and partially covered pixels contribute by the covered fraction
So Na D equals 1.2 A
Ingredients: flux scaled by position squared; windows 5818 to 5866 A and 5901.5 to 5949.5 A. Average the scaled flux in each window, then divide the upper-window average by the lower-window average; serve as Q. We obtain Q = 0.97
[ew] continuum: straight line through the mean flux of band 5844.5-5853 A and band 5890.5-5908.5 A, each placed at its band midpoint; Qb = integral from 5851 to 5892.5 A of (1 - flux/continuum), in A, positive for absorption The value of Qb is 4.3 A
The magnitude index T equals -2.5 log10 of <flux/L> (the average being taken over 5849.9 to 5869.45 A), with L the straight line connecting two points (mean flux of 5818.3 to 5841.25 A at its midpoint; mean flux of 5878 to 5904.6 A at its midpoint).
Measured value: 0.02 mag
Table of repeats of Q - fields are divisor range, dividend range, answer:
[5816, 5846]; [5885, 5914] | 0.94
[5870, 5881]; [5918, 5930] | 0.89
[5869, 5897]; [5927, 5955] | 1.03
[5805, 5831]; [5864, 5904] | 0.94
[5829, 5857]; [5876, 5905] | 0.93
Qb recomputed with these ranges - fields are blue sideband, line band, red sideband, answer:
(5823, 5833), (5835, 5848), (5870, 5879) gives 0.0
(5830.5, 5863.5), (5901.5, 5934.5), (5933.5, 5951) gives 1.2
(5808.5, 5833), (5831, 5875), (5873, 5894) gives -0.5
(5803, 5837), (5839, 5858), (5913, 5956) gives -0.7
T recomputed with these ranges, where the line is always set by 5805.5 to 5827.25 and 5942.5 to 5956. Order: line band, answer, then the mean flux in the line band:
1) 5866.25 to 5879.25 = 0.016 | 19.7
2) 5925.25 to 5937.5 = 0.023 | 19.2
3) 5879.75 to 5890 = 0.235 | 16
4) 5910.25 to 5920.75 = 0.086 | 18.2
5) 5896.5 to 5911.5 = 0.077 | 18.4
